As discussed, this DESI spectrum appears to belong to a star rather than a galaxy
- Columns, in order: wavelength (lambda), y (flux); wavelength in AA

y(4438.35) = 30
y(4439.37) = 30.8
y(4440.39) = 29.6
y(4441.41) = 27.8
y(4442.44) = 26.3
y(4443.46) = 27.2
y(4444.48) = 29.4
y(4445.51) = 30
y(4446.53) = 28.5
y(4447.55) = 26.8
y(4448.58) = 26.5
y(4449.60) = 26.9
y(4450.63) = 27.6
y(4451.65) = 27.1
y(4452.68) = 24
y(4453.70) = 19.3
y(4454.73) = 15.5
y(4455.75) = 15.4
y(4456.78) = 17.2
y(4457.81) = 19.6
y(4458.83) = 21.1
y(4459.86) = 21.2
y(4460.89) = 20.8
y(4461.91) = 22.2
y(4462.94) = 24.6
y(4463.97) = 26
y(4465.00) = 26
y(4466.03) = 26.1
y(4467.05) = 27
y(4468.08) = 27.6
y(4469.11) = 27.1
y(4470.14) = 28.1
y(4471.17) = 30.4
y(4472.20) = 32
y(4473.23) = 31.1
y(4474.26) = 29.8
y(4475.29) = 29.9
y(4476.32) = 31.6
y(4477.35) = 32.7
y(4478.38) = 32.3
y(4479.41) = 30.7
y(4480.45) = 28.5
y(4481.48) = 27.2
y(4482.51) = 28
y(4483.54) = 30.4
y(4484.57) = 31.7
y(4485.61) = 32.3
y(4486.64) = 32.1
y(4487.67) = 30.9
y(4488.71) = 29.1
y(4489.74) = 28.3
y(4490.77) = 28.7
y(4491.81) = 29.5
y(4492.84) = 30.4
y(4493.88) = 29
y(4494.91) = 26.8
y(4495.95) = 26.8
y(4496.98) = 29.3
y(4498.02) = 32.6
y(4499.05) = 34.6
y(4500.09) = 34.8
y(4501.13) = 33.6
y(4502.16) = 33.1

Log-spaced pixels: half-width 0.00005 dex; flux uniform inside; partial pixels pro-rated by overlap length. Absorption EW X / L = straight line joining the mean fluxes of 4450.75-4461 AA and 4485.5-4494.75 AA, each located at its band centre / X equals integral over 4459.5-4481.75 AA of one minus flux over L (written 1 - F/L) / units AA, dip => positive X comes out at -3.1 AA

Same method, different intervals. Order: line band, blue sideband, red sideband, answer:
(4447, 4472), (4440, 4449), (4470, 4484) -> 4.3 AA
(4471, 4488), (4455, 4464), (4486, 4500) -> -3.0 AA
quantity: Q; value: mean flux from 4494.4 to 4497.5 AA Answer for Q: 27.6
